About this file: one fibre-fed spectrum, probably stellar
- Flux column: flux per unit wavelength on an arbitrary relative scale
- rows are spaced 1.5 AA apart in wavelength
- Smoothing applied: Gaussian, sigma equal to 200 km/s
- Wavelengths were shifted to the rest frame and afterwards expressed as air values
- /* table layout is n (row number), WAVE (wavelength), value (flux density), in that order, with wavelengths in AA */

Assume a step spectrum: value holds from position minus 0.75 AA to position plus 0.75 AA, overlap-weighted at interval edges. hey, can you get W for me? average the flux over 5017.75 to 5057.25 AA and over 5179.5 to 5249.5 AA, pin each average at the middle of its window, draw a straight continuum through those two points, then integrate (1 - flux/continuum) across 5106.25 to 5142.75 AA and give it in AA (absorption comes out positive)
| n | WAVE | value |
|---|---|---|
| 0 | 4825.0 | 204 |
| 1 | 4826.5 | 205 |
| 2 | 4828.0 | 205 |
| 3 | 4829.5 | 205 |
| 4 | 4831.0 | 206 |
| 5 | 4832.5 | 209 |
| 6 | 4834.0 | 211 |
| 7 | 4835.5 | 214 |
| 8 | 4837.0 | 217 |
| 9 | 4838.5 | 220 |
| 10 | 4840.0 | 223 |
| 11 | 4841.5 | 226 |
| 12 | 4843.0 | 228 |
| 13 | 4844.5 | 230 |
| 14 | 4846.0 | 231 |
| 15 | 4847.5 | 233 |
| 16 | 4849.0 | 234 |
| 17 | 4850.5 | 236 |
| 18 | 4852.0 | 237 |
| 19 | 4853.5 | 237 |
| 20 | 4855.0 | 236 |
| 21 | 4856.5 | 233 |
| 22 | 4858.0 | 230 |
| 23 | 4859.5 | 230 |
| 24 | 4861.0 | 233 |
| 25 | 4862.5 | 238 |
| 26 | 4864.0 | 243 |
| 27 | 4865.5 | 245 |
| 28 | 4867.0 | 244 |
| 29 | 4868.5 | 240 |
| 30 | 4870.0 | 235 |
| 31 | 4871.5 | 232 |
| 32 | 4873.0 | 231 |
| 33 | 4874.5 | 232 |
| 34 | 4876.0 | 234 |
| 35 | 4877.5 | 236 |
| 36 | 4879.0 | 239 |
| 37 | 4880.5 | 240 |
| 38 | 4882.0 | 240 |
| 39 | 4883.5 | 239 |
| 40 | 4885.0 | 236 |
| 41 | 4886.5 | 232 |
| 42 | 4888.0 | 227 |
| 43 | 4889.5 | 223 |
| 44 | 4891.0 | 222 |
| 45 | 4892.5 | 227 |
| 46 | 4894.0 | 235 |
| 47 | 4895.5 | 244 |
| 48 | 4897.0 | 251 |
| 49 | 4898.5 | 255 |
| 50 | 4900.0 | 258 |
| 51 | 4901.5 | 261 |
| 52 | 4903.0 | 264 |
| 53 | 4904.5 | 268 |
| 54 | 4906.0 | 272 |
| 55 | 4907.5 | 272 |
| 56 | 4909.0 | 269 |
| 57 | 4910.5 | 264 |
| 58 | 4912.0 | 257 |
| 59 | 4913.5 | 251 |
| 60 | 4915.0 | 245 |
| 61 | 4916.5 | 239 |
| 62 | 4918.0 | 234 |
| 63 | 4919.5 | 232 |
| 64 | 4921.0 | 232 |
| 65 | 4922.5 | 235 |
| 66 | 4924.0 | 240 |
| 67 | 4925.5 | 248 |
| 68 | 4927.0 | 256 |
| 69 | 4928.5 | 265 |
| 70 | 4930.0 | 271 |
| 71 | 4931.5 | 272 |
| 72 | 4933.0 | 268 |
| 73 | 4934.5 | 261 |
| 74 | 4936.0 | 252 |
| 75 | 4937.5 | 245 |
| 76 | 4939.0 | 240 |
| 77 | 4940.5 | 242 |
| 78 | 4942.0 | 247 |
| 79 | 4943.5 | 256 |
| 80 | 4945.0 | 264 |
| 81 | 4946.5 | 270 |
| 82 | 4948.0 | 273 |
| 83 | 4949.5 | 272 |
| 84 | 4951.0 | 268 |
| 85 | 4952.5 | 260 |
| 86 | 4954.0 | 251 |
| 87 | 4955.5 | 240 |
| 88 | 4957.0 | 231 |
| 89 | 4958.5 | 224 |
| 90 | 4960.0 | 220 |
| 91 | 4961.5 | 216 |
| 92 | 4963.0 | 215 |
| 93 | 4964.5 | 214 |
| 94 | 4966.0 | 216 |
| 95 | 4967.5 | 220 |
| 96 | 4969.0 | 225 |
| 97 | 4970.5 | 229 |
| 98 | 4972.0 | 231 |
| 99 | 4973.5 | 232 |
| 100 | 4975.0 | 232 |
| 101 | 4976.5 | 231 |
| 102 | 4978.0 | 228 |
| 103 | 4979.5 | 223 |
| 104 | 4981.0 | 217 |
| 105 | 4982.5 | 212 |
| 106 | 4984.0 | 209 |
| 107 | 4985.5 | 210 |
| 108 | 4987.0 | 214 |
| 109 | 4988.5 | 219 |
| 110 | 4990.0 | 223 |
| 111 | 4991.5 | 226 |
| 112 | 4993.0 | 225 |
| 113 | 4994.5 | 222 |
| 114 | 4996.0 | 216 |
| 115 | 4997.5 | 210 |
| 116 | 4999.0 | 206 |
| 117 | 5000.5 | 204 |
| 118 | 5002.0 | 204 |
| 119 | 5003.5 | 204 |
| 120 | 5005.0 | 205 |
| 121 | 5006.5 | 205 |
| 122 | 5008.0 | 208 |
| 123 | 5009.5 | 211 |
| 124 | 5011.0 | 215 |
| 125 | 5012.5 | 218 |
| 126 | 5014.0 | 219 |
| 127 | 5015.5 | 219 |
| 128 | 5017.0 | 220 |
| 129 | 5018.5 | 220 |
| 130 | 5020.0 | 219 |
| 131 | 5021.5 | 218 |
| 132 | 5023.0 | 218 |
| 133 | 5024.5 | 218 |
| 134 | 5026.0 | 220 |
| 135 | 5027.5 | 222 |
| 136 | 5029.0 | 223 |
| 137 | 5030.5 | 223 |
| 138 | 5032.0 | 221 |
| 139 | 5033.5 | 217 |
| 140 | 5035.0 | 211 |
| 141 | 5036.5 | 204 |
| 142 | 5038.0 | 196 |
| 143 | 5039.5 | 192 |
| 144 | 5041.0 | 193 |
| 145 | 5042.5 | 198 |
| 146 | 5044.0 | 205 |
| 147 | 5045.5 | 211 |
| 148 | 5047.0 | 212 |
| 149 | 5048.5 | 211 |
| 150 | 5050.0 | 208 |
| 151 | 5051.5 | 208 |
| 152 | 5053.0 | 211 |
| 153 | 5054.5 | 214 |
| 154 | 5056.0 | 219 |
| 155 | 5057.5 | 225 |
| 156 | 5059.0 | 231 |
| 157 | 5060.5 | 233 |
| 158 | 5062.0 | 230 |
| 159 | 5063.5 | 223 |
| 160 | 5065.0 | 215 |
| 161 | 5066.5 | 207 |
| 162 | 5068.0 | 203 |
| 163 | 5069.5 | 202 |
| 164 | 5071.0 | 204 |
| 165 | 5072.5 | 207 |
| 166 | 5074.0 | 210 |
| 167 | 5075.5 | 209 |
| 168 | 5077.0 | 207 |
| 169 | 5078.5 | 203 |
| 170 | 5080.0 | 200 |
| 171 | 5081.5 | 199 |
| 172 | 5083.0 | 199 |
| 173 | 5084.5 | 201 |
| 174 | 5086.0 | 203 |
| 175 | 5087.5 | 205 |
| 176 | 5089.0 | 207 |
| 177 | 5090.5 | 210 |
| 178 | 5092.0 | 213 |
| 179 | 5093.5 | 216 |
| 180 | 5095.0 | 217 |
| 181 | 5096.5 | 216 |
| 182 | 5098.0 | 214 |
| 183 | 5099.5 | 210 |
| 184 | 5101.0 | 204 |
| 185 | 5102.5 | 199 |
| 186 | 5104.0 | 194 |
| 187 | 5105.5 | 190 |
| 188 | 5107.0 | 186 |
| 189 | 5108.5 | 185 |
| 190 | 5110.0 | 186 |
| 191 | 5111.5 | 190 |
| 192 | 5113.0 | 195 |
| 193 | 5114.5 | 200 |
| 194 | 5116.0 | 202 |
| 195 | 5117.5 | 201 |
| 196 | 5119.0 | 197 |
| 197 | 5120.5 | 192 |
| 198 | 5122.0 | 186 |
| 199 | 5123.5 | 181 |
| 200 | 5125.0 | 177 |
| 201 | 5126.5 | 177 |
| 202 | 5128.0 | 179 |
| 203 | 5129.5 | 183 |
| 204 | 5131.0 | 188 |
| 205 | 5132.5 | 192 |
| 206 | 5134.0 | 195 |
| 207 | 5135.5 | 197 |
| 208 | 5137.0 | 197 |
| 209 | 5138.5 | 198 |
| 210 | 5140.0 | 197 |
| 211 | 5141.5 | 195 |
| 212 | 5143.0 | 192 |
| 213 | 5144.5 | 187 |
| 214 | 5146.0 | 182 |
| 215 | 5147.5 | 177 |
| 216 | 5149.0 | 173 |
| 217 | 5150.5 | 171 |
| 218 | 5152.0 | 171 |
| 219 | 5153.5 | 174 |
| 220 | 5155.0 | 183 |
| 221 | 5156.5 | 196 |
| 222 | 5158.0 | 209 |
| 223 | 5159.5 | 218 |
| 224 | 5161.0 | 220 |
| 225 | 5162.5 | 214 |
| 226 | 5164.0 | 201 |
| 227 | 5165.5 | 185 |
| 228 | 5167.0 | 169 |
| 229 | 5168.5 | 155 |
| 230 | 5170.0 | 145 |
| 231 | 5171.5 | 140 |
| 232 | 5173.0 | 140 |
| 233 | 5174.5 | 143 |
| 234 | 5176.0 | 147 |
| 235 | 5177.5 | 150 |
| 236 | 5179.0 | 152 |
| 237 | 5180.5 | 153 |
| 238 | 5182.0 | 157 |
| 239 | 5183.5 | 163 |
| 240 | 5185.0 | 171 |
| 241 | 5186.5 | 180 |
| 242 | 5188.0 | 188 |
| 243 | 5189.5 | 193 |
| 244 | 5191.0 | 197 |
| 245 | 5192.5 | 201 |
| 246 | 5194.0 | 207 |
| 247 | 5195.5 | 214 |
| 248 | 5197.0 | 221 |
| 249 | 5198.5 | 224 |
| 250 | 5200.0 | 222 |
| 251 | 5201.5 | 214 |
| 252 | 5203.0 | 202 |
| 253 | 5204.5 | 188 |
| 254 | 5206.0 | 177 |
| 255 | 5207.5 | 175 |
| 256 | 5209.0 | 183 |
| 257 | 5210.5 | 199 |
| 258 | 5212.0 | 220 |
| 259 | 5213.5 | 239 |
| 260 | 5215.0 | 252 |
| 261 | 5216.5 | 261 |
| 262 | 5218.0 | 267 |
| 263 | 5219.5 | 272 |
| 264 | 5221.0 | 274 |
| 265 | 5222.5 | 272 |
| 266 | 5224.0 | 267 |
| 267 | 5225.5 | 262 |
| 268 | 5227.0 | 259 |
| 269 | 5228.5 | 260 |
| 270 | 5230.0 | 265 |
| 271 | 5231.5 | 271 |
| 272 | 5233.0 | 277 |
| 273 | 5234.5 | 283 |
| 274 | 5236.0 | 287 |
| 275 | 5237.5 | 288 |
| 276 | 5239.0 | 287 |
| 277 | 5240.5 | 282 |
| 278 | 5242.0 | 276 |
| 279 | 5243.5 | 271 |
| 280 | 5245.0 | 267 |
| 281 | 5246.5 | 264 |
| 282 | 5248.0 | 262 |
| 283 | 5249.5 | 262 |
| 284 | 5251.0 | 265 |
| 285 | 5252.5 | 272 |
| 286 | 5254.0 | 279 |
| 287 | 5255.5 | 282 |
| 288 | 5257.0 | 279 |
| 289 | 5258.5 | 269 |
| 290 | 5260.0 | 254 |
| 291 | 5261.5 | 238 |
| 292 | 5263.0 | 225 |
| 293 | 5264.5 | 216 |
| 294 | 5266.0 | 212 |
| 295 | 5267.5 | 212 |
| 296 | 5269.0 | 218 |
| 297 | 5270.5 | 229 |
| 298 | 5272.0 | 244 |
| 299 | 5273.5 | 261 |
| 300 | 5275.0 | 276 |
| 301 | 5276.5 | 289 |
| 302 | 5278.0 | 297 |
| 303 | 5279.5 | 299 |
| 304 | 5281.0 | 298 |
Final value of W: 5.2 AA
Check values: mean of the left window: 212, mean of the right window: 233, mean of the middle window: 191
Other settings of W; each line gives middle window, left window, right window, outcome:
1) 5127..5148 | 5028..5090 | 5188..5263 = 3.43 AA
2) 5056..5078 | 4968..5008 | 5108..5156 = -1.48 AA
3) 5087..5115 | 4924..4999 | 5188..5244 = 4.29 AA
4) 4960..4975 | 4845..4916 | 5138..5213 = 0.17 AA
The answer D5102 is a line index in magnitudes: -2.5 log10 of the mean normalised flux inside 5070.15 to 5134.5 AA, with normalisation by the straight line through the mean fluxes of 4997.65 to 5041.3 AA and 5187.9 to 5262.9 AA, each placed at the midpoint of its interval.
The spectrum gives 0.14 mag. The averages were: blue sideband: 212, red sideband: 246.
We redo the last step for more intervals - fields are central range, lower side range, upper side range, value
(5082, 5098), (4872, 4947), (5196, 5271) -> 0.19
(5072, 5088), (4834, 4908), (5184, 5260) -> 0.18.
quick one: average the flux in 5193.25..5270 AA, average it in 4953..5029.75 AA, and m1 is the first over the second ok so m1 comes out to 1.1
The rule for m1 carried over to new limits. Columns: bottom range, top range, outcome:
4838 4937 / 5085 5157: 0.80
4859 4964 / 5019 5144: 0.83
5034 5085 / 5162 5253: 1.06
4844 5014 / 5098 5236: 0.85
